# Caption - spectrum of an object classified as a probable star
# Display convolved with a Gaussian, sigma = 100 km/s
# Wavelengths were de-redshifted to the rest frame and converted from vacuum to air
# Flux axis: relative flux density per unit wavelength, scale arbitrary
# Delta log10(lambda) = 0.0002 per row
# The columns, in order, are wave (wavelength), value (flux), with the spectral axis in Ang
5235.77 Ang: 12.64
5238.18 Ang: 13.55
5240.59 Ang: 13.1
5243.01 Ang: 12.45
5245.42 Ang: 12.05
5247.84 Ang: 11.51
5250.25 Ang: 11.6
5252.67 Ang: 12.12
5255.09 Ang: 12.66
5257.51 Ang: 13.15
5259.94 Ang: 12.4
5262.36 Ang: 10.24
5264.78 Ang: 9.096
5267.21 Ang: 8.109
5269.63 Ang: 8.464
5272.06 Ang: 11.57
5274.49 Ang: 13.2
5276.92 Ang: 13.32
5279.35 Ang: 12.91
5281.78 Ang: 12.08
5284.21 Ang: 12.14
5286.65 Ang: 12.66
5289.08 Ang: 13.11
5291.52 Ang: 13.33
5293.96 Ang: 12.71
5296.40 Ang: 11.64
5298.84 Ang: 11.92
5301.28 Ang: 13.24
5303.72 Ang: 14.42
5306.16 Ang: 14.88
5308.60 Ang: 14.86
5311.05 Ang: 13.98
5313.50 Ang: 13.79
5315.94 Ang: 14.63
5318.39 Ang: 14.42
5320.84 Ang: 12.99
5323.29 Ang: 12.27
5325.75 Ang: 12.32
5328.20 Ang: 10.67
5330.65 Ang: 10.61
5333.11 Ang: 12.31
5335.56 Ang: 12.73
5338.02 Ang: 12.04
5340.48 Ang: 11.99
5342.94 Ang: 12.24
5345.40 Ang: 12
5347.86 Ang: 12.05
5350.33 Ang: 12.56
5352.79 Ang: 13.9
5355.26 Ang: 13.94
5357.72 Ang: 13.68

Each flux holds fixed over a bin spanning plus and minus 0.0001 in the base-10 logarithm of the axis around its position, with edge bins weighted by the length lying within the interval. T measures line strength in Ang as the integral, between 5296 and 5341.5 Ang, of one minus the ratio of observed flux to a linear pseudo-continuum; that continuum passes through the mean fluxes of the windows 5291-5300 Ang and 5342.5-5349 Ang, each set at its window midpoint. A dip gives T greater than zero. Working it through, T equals -2.76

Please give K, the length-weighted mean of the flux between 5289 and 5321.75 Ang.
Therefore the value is 13.6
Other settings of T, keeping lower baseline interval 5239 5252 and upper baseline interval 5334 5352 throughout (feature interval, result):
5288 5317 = -3.1 Ang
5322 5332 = 0.6 Ang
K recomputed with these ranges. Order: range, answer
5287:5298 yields 12.7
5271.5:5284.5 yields 12.6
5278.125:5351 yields 12.8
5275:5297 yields 12.7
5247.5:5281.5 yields 11.5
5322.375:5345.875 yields 11.9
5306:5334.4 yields 13.1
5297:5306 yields 13.3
